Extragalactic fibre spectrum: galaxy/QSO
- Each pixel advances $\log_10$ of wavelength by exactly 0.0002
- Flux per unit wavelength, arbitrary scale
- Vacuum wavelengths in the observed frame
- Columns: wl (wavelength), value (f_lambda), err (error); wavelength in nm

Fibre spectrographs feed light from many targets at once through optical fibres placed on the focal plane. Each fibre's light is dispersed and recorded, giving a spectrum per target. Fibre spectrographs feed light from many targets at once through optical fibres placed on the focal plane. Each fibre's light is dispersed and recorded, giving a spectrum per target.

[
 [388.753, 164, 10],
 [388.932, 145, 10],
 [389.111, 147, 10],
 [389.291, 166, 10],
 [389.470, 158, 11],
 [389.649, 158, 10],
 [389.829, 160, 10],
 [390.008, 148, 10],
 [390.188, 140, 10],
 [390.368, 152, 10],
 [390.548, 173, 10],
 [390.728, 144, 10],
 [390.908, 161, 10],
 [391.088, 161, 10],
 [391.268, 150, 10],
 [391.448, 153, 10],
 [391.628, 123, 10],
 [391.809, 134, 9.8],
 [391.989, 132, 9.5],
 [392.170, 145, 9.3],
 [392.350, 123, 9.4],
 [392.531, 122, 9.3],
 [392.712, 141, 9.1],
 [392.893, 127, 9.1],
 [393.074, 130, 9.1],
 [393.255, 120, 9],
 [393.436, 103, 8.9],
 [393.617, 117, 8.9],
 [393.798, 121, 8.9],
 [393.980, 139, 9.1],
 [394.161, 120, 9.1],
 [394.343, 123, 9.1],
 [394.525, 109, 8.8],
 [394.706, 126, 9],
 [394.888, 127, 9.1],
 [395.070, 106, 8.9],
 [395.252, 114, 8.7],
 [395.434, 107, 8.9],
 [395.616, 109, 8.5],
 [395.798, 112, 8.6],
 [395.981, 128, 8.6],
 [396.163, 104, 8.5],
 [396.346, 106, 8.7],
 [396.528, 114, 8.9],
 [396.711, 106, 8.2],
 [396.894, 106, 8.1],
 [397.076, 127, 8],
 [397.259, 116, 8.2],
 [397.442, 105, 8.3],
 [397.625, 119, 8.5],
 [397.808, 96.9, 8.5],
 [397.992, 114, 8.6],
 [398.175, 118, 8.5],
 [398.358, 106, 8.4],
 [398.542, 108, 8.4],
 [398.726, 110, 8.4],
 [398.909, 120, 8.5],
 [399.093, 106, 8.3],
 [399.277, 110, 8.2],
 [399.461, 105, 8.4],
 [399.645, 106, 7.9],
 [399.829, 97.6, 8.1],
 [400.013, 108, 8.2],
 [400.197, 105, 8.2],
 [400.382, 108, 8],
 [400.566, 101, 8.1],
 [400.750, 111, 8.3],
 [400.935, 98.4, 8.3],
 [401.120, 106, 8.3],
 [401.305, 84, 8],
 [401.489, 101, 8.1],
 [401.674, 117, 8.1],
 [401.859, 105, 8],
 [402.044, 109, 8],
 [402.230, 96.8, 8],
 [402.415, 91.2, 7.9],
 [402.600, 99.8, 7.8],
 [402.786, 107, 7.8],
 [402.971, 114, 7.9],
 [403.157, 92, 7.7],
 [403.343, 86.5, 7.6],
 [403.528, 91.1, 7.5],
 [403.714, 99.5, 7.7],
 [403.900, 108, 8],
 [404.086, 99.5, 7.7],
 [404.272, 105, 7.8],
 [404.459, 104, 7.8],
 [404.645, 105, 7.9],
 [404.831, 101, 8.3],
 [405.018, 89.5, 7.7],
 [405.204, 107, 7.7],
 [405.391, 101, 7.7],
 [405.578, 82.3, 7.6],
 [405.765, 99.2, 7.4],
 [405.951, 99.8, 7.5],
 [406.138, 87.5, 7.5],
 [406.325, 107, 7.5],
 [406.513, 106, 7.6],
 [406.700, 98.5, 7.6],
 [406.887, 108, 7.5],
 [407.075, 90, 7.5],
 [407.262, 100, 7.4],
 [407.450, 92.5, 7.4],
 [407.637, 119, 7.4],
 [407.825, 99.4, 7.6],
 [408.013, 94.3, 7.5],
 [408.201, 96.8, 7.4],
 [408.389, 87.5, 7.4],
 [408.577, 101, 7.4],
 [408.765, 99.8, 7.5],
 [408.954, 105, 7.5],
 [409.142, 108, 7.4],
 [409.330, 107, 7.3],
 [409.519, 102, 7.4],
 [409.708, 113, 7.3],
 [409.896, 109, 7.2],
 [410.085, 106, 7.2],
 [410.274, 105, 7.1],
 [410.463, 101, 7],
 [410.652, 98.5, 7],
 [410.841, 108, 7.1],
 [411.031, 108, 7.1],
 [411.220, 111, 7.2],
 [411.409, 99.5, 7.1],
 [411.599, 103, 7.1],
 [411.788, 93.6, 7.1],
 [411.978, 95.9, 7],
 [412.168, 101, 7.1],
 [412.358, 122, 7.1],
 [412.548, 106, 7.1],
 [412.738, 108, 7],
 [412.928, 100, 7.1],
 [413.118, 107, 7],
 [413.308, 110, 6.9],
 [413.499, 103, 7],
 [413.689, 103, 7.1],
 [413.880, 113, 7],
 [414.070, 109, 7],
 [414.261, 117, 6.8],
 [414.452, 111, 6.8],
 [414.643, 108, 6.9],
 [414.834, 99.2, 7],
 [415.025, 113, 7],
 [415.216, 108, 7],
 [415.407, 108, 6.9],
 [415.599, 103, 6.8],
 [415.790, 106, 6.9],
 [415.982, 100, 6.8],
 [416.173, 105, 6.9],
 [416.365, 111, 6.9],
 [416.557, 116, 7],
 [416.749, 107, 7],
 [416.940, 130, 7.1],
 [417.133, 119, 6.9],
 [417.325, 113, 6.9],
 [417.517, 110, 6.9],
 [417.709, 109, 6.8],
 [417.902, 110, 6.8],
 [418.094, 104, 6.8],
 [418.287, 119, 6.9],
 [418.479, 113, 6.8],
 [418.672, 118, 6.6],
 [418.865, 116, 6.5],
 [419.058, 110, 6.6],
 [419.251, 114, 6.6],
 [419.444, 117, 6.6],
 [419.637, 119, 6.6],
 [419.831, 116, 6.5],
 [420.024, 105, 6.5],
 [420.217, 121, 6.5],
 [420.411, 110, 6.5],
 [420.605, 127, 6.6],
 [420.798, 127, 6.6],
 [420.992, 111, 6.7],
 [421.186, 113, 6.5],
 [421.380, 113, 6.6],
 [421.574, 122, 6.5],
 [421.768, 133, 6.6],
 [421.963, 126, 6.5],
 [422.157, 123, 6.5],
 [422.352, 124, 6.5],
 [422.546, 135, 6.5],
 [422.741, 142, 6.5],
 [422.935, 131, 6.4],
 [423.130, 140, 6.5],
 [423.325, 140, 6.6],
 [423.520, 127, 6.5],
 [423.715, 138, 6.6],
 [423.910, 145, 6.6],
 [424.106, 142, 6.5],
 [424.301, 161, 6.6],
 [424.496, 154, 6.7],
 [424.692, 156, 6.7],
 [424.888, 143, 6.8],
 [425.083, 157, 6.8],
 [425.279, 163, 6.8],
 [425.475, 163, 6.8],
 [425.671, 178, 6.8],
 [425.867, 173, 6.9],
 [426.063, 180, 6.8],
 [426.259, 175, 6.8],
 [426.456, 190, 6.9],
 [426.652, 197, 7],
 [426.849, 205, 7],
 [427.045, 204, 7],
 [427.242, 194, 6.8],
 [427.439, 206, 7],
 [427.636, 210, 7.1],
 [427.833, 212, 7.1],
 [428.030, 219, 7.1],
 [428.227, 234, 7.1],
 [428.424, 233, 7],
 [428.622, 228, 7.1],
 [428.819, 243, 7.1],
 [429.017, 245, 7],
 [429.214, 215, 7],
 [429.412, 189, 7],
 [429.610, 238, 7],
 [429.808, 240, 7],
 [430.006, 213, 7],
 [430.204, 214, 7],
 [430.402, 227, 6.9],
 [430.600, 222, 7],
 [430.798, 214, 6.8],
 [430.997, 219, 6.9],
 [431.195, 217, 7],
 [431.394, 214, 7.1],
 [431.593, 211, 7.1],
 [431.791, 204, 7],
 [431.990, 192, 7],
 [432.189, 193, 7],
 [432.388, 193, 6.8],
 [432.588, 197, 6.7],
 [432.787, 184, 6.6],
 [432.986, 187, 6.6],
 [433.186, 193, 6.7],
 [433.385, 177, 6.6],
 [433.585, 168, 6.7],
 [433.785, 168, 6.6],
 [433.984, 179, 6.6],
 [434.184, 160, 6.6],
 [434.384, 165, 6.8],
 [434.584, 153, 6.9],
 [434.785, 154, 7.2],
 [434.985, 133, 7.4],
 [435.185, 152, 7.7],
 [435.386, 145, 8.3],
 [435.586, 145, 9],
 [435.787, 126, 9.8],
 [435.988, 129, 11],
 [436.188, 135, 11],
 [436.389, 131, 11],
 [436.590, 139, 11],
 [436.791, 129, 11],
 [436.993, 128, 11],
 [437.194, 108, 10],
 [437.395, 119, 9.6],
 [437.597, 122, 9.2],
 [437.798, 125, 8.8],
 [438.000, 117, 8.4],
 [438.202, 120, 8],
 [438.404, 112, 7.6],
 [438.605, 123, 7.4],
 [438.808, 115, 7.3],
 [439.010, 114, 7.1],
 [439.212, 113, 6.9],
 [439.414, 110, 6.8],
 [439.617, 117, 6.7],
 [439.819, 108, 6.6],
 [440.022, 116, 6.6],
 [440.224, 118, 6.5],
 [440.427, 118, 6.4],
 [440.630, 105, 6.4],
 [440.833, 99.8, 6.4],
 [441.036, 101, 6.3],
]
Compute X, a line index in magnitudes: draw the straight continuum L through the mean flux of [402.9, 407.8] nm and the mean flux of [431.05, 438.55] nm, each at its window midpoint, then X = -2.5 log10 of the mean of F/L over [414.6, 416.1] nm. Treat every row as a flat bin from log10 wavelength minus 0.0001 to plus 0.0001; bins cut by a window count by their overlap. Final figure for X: 0.13 mag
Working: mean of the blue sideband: 99.7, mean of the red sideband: 157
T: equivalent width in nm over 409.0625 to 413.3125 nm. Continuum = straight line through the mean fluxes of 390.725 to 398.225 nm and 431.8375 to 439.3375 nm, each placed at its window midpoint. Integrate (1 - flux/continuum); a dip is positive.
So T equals 0.88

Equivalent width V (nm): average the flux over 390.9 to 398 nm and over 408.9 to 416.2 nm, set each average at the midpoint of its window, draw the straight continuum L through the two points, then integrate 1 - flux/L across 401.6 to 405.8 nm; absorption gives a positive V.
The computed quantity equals 0.50 nm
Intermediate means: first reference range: 122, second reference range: 106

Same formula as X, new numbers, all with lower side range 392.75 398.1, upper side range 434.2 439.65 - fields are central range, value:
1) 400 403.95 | 0.16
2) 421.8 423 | -0.05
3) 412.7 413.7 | 0.16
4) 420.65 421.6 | 0.06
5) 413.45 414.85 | 0.13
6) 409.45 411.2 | 0.14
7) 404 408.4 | 0.20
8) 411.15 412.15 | 0.20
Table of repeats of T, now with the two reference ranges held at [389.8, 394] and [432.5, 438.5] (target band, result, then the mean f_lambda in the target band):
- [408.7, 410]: 0.321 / 106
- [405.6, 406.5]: 0.275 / 97.8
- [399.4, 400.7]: 0.326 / 105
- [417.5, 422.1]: 0.875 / 116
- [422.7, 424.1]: 0.063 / 138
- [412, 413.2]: 0.299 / 107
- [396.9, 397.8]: 0.163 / 114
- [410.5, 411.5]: 0.260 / 105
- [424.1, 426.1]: -0.232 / 161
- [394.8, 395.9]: 0.206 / 113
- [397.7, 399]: 0.268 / 111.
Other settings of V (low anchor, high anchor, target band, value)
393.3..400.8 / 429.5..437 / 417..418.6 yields 0.40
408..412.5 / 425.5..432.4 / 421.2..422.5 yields 0.35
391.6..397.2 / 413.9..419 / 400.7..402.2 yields 0.17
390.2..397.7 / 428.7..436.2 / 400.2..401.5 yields 0.34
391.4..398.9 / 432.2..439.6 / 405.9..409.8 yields 0.78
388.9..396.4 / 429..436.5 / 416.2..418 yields 0.56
